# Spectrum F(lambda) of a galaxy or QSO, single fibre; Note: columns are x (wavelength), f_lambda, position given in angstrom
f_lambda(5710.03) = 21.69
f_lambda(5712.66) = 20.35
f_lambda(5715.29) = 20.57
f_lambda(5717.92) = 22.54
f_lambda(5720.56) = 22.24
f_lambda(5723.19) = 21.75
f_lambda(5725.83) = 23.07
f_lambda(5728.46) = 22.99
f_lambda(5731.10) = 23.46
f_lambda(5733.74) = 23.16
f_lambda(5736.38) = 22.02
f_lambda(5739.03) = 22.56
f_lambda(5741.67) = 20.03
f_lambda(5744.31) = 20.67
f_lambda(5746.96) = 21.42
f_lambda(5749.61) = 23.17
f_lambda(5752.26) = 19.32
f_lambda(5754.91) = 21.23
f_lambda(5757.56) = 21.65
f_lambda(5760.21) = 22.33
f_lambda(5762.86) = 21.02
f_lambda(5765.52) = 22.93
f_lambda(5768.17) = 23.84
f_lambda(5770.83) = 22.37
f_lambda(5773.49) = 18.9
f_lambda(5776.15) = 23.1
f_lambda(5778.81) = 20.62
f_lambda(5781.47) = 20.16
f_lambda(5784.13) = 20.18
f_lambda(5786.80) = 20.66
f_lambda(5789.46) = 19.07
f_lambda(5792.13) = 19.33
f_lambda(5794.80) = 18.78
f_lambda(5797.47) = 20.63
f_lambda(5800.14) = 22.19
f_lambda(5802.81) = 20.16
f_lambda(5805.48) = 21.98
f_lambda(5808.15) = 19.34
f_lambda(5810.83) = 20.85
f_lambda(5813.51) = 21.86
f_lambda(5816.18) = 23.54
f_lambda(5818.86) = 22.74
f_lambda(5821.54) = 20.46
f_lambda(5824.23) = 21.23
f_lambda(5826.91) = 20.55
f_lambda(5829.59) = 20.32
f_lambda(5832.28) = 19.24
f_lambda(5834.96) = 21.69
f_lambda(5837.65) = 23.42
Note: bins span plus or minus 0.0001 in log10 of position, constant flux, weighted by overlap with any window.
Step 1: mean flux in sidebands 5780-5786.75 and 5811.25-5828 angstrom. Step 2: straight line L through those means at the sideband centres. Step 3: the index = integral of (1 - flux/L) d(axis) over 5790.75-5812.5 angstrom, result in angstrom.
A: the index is 0.58 angstrom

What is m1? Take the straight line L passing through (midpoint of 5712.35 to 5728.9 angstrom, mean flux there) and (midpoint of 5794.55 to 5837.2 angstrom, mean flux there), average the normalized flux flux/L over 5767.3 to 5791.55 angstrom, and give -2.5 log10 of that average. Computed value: 0.03 mag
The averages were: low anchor 22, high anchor 21.1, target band 20.9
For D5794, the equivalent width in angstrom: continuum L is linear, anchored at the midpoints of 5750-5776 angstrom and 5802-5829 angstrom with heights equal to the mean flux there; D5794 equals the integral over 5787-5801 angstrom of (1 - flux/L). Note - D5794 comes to 0.9 angstrom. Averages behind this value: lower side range 21.6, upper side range 21.3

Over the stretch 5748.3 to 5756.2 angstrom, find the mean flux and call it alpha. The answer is 21.2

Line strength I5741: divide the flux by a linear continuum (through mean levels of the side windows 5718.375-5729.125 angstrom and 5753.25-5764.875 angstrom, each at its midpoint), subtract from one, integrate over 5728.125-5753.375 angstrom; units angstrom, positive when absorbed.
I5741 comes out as 0.2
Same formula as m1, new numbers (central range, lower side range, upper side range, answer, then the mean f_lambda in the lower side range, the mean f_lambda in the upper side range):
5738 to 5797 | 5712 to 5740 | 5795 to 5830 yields 0.036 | 22.3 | 21.2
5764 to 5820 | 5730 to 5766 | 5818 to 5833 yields 0.004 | 21.7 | 20.7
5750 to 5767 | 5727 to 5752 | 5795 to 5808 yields 0.007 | 22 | 20.9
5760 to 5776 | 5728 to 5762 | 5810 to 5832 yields -0.014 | 21.8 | 21.3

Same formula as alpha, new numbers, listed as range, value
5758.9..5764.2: 21.7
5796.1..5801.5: 21.4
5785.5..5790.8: 19.9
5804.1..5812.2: 20.7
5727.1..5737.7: 22.9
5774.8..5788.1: 20.9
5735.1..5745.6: 21.3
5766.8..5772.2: 23.1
